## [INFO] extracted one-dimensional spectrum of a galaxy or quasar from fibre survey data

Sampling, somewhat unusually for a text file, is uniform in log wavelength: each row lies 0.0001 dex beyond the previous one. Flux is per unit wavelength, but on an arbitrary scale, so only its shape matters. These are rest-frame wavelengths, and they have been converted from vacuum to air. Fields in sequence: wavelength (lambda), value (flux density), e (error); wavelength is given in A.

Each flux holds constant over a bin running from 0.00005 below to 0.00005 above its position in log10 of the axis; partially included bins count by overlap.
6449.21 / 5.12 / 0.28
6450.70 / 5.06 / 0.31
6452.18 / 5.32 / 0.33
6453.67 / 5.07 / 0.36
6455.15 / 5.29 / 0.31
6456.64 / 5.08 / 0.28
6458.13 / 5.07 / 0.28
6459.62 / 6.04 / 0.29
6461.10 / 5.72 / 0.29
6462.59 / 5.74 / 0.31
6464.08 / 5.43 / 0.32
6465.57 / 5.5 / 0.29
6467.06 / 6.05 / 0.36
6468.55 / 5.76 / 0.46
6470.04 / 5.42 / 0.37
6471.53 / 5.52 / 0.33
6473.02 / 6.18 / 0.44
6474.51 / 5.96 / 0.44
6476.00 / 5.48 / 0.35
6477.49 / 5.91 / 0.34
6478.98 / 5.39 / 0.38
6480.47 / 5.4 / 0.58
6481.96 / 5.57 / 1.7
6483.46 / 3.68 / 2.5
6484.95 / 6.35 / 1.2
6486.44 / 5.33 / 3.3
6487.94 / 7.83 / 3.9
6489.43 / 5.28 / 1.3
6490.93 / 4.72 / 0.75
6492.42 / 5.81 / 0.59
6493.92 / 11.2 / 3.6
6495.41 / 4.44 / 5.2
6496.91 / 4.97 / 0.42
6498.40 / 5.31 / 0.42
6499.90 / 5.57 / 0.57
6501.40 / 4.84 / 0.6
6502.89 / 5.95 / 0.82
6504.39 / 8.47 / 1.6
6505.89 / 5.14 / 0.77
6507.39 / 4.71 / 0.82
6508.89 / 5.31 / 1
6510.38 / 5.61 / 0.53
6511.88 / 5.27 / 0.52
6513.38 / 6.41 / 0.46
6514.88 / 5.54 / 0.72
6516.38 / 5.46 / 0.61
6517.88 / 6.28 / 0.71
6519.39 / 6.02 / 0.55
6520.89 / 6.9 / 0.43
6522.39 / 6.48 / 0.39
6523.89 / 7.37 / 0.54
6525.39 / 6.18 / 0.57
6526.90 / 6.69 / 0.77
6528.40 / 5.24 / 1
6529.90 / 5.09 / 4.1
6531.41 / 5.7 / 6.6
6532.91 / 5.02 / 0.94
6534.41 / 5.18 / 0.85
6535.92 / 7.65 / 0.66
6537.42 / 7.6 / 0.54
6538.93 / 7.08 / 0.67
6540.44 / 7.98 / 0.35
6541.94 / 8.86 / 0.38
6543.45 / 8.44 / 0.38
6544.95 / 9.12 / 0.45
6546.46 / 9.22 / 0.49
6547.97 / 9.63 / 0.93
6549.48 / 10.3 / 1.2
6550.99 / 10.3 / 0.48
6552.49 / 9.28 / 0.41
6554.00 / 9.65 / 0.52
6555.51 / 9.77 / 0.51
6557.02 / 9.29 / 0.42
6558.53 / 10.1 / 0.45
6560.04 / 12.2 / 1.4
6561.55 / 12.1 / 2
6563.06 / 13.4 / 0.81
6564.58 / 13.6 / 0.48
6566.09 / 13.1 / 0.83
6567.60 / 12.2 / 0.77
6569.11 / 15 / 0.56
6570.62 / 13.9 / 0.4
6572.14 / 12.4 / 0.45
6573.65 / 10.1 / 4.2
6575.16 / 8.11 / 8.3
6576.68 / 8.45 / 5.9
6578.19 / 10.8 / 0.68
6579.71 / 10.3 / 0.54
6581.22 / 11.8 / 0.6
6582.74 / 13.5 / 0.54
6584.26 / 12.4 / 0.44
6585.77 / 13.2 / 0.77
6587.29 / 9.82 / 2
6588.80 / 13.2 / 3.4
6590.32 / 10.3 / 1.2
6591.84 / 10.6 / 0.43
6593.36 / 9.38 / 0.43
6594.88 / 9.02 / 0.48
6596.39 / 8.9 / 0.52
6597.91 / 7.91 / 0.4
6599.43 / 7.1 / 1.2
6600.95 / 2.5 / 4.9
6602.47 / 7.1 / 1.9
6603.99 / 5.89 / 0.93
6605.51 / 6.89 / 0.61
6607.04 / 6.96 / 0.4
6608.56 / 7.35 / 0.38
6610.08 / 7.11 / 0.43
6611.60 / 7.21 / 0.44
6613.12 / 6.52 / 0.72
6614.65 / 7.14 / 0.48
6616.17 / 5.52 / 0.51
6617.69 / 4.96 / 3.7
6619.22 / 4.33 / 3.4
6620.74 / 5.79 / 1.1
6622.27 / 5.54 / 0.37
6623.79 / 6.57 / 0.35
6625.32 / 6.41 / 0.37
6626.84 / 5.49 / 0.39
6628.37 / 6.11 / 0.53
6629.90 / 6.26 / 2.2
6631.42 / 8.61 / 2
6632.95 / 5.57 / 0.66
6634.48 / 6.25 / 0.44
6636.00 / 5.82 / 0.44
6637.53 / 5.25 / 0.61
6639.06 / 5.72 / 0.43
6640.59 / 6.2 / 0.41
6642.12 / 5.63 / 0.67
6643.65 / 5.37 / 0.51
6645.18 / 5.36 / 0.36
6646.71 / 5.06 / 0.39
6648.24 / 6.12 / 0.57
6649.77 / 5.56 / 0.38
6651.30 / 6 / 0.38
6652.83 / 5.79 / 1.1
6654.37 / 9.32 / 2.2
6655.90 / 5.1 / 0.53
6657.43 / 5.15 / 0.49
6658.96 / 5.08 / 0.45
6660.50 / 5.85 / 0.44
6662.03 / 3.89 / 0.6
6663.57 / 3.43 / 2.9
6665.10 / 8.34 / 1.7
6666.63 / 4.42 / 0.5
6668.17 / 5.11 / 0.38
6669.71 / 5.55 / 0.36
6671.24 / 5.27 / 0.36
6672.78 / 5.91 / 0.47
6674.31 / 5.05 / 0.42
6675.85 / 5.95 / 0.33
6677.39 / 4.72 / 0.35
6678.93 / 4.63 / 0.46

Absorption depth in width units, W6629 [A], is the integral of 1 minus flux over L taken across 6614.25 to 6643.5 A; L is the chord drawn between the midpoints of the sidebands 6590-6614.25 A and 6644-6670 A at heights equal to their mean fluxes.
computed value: 2.8 A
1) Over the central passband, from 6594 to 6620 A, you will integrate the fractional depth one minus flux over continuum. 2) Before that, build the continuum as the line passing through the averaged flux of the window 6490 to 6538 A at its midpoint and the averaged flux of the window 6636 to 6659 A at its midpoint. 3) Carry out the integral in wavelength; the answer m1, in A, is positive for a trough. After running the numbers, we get -3.4 A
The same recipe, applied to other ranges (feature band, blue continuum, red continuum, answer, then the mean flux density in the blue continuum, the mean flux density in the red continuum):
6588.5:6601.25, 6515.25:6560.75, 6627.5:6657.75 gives -3.7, 7.78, 6.02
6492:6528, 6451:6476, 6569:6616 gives 4.2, 5.56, 9.25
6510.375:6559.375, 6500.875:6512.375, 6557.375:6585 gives 5.6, 5.69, 11.8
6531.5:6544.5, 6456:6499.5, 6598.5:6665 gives -3.1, 5.73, 5.96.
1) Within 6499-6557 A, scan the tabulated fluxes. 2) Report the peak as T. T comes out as 10.3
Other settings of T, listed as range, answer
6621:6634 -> 8.61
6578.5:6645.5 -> 13.5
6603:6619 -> 7.35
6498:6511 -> 8.47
